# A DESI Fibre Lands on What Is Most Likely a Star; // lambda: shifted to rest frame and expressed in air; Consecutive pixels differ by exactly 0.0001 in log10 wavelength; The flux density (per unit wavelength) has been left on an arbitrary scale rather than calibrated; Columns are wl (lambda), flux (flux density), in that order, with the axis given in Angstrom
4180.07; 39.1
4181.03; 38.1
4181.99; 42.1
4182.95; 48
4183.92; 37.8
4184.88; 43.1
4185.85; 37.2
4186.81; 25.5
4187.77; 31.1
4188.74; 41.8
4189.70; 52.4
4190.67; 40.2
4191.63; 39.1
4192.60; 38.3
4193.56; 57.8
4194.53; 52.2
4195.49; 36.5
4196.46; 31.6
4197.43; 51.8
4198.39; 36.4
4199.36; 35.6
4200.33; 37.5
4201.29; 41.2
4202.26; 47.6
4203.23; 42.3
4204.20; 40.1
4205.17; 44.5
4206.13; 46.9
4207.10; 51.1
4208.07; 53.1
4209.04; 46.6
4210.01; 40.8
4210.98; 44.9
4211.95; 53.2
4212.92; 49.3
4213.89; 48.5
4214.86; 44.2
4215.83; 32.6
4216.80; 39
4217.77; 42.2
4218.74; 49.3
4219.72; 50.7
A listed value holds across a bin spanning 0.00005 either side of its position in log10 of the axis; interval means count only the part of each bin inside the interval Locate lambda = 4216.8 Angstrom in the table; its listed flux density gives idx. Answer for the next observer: 39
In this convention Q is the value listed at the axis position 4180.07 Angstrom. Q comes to 39.1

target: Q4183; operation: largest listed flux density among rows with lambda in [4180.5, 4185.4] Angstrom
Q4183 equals 48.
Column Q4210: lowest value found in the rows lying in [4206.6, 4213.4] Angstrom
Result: 40.8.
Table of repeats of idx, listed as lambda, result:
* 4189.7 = 52.4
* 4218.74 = 49.3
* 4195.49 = 36.5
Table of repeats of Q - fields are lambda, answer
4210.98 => 44.9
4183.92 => 37.8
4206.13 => 46.9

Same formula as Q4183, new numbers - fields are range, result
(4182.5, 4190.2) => 52.4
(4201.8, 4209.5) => 53.1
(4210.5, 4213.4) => 53.2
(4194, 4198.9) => 52.2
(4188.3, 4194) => 57.8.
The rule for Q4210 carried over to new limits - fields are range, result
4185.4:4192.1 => 25.5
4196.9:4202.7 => 35.6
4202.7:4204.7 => 40.1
